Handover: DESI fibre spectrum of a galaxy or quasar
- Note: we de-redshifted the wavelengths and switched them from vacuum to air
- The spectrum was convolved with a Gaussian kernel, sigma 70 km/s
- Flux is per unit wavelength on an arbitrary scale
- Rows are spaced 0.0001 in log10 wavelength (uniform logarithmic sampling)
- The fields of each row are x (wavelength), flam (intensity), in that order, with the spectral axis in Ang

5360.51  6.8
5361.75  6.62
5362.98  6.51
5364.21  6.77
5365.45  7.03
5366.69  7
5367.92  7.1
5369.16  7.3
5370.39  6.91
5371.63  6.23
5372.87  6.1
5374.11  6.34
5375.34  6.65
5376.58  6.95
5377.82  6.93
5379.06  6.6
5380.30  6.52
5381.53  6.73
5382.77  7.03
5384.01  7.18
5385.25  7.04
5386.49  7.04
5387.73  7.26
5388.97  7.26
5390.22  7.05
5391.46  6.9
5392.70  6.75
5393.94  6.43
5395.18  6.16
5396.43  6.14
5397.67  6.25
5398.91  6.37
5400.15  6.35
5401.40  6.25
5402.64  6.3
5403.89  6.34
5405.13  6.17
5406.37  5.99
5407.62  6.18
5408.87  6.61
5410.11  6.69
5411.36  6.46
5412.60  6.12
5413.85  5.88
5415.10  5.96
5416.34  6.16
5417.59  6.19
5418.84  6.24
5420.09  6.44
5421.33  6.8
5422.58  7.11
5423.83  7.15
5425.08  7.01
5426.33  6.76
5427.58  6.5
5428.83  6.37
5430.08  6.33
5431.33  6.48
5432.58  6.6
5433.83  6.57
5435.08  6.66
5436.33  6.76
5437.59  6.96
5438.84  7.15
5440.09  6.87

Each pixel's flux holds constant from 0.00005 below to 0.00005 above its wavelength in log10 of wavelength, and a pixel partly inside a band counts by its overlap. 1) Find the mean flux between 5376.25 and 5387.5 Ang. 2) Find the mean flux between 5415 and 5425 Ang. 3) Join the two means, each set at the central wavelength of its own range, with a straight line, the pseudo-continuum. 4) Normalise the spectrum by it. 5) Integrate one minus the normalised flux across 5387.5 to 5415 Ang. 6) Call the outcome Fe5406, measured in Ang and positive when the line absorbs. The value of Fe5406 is 1.2 Ang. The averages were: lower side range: 6.9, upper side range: 6.57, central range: 6.43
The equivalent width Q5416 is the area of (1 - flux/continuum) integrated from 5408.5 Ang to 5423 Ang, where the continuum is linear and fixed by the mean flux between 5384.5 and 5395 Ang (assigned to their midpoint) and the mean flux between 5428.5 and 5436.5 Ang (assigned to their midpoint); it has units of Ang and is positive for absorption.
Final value 0.7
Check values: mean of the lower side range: 6.93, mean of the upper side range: 6.54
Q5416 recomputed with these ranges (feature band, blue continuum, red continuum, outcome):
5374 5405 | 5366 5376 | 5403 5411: -0.7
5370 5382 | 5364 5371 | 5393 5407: 0.4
